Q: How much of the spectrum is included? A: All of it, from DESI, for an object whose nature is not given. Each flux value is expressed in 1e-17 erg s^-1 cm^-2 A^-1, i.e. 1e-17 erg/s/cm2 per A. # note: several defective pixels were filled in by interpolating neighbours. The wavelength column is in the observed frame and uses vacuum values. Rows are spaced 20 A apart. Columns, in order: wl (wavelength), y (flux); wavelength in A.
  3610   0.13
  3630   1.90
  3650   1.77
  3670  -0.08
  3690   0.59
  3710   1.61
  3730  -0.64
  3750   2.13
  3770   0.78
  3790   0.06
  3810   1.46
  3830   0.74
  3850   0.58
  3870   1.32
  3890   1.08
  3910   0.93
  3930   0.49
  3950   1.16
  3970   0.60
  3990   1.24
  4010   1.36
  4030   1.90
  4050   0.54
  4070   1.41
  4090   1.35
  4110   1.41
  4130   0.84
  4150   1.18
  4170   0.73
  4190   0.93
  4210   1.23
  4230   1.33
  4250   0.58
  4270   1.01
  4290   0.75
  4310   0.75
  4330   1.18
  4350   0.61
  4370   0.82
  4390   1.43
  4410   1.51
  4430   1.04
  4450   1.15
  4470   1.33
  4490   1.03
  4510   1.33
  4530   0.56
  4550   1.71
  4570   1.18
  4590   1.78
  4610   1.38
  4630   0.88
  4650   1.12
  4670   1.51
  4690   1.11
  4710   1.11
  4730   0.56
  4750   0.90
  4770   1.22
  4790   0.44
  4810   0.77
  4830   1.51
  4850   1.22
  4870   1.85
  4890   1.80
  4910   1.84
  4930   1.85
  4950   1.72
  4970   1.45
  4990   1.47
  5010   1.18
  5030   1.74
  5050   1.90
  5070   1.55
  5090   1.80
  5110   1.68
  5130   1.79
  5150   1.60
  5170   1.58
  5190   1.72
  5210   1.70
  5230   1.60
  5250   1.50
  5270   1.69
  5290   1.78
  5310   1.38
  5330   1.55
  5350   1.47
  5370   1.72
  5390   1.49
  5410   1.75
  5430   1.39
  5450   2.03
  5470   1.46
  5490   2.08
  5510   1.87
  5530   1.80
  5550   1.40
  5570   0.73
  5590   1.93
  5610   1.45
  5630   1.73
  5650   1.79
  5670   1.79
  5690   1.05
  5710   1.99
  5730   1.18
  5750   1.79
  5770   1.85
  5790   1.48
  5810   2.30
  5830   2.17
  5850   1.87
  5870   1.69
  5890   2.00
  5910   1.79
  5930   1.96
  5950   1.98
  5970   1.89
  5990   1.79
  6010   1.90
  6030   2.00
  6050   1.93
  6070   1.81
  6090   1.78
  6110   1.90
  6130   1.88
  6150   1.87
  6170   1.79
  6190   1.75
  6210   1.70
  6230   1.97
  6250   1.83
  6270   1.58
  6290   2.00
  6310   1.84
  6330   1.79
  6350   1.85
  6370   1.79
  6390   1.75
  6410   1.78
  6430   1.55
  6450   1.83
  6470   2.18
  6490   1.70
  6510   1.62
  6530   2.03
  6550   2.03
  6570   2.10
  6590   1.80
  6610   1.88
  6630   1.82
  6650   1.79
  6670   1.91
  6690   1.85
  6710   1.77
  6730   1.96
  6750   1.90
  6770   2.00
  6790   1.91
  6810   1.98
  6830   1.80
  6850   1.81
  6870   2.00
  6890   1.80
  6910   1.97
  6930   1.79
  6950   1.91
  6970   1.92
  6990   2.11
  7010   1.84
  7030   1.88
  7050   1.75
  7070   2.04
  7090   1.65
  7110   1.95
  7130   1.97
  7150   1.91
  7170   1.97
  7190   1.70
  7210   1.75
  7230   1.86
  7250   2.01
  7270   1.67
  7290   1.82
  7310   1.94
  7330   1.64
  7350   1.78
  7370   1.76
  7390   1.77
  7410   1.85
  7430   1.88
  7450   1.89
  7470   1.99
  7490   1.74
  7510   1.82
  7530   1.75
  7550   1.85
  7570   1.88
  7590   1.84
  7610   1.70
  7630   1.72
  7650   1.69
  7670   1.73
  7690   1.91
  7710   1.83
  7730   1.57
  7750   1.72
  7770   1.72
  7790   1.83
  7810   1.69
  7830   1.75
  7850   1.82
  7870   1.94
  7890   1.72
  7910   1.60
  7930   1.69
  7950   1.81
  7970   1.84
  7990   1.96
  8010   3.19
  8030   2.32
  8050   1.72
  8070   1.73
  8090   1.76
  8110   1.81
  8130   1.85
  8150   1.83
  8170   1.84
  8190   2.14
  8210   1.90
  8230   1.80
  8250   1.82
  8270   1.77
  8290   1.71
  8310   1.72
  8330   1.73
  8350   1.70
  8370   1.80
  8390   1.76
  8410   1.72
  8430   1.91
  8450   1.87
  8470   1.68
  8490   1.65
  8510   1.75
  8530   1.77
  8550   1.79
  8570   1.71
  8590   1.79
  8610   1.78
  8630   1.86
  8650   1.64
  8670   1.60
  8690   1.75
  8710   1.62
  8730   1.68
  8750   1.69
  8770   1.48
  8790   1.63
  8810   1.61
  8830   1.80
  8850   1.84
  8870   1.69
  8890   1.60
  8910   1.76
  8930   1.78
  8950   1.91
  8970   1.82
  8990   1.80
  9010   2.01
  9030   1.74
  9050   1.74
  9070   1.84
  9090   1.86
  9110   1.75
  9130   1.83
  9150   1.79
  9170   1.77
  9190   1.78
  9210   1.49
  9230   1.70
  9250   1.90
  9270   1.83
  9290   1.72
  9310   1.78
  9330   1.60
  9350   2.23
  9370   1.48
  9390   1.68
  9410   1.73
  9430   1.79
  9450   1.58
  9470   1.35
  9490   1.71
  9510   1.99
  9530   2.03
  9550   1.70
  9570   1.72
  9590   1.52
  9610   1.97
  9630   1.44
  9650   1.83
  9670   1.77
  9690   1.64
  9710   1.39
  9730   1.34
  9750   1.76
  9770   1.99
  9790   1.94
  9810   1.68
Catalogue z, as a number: 0.22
